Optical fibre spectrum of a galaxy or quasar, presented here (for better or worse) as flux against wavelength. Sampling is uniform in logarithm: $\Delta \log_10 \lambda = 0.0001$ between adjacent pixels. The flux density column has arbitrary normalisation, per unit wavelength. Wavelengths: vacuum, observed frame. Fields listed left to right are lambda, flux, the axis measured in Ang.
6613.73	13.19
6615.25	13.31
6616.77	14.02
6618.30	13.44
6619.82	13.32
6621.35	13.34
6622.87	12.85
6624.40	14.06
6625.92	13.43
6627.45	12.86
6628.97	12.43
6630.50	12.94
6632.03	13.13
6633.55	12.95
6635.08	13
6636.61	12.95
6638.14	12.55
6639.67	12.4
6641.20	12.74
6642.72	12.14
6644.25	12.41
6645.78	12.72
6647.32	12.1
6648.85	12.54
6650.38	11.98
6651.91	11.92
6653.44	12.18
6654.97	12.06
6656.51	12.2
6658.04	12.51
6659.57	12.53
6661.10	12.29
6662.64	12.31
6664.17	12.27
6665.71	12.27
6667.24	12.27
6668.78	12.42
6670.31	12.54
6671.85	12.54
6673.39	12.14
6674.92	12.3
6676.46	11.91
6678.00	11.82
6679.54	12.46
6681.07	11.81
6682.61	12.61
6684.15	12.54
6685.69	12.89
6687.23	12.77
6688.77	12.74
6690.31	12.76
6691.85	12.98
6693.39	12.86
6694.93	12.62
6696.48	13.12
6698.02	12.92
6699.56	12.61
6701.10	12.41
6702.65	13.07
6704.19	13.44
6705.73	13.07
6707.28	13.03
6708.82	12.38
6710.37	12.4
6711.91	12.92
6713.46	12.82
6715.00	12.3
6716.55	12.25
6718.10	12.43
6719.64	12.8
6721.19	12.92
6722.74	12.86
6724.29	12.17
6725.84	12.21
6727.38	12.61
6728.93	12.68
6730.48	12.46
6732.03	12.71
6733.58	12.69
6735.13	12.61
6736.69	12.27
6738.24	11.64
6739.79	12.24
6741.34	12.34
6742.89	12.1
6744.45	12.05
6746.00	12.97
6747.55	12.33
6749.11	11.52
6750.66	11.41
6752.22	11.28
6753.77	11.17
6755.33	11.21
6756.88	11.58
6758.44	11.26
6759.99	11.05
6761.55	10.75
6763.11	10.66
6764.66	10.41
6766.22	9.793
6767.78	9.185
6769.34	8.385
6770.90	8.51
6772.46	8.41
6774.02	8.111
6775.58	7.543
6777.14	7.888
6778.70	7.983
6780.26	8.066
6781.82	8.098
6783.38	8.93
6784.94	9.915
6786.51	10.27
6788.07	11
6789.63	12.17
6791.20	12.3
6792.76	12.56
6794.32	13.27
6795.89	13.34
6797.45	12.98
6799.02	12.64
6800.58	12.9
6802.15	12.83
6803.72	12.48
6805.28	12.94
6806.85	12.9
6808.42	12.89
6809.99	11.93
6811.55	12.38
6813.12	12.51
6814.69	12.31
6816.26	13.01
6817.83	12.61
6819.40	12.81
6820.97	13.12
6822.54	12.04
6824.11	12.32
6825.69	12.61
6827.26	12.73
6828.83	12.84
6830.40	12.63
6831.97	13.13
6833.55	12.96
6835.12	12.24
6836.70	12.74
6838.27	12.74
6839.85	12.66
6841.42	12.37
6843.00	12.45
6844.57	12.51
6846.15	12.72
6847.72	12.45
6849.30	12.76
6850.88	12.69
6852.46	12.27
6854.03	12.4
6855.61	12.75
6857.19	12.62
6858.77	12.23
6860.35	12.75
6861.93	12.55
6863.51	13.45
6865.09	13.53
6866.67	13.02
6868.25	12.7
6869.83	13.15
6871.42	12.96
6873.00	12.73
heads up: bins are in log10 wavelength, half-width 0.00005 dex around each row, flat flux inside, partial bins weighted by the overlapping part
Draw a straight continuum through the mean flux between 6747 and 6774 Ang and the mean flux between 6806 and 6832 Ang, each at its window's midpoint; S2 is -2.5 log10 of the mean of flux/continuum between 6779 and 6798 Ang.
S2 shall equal 0.05 mag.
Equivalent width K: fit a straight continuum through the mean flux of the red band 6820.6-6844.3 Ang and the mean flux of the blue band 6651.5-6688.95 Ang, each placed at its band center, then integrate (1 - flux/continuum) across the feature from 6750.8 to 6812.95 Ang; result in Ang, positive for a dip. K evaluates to 8.4 Ang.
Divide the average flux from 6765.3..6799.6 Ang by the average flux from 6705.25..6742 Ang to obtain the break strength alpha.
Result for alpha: 0.80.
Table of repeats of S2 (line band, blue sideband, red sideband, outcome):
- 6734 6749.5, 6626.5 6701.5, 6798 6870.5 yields 0.03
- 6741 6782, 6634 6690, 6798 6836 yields 0.22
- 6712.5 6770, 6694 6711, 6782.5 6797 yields 0.04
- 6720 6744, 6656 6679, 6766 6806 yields -0.10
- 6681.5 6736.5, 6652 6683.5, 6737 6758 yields -0.06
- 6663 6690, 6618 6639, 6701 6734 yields 0.04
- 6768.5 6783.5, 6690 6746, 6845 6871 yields 0.48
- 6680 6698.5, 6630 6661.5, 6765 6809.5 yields -0.07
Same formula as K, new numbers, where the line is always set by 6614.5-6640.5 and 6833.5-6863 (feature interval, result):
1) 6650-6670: 1.2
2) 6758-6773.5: 3.6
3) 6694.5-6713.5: 0.1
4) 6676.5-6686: 0.5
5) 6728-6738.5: 0.3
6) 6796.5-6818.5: 0.0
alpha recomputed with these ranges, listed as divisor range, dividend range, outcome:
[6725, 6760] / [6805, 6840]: 1.05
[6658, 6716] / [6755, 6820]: 0.88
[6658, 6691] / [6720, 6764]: 0.97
